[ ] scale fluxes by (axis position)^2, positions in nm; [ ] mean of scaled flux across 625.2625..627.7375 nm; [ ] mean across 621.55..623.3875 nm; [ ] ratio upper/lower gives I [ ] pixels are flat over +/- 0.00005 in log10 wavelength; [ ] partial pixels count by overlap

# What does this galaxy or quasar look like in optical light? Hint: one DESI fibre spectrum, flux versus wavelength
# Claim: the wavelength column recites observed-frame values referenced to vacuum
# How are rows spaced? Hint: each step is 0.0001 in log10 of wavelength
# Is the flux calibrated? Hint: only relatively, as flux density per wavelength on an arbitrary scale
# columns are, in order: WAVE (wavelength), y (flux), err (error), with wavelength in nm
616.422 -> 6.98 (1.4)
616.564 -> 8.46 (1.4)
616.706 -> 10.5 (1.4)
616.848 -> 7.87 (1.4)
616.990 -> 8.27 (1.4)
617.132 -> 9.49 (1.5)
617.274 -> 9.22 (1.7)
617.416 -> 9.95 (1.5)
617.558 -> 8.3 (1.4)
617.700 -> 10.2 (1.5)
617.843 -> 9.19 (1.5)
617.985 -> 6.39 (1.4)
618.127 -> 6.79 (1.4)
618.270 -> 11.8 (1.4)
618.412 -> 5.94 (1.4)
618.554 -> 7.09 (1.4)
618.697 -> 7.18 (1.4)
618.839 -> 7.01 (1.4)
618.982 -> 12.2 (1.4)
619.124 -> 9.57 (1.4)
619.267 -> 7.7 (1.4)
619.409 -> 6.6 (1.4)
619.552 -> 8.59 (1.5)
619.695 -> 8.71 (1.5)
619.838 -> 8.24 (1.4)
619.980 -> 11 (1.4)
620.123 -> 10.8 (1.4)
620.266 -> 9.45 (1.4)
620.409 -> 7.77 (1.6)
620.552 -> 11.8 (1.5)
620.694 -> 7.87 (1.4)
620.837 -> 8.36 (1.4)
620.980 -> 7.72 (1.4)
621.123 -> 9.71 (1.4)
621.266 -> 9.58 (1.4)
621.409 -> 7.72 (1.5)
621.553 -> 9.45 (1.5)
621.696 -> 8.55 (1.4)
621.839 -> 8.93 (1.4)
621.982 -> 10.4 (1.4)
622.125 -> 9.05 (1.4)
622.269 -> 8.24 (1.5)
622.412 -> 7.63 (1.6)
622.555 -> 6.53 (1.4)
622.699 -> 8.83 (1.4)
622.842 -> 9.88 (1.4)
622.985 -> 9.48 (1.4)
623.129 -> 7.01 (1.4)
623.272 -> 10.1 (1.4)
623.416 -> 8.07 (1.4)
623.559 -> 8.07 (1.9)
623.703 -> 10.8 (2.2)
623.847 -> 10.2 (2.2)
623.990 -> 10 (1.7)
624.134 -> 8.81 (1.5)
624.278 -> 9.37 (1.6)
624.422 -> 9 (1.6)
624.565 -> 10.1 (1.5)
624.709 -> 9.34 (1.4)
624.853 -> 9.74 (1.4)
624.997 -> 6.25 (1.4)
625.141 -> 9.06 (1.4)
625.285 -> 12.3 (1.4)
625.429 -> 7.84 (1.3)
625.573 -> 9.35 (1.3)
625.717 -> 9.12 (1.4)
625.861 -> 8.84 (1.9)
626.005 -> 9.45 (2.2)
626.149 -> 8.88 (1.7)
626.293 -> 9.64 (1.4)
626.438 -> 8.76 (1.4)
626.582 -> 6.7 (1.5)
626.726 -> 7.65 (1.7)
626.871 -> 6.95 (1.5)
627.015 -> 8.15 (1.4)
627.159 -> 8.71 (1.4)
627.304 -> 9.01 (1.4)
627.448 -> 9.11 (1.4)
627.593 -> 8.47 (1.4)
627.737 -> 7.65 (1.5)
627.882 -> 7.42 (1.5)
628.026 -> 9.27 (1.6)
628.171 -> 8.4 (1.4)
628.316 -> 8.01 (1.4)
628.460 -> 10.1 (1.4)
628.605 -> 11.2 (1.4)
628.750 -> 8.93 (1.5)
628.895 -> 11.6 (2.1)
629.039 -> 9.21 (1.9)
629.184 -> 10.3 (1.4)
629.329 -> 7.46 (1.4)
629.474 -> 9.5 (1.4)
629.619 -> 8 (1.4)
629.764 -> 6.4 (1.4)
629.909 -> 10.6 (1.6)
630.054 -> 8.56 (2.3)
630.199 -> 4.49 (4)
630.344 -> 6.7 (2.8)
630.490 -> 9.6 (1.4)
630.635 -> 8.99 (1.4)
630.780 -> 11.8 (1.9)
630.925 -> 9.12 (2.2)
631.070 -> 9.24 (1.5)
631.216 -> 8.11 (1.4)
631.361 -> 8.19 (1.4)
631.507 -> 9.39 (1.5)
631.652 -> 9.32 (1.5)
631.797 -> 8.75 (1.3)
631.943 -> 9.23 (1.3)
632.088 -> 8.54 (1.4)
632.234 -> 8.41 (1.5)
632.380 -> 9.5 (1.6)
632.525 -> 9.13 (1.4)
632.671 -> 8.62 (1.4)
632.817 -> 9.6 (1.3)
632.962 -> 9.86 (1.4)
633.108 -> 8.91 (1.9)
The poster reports 1.00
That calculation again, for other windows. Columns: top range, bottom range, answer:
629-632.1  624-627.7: 1.00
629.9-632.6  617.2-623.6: 1.04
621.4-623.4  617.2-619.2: 1.02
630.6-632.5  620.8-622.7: 1.09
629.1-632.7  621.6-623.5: 1.03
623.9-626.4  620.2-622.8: 1.07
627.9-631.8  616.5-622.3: 1.04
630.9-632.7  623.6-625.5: 0.97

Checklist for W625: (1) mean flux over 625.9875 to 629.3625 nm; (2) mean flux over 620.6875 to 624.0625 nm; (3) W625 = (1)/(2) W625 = 1.0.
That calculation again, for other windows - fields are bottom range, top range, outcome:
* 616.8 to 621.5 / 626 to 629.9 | 1.00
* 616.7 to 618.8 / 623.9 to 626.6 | 1.08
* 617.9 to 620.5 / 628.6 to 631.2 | 1.05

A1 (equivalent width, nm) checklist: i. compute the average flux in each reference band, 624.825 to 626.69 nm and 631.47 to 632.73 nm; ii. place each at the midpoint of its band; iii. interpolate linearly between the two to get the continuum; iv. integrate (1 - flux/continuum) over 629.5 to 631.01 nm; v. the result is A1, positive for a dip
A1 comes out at 0.082 nm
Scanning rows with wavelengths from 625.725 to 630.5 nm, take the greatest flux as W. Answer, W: 11.6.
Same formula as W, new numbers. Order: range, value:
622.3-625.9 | 12.3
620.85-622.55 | 10.4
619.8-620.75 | 11.8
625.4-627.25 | 9.64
